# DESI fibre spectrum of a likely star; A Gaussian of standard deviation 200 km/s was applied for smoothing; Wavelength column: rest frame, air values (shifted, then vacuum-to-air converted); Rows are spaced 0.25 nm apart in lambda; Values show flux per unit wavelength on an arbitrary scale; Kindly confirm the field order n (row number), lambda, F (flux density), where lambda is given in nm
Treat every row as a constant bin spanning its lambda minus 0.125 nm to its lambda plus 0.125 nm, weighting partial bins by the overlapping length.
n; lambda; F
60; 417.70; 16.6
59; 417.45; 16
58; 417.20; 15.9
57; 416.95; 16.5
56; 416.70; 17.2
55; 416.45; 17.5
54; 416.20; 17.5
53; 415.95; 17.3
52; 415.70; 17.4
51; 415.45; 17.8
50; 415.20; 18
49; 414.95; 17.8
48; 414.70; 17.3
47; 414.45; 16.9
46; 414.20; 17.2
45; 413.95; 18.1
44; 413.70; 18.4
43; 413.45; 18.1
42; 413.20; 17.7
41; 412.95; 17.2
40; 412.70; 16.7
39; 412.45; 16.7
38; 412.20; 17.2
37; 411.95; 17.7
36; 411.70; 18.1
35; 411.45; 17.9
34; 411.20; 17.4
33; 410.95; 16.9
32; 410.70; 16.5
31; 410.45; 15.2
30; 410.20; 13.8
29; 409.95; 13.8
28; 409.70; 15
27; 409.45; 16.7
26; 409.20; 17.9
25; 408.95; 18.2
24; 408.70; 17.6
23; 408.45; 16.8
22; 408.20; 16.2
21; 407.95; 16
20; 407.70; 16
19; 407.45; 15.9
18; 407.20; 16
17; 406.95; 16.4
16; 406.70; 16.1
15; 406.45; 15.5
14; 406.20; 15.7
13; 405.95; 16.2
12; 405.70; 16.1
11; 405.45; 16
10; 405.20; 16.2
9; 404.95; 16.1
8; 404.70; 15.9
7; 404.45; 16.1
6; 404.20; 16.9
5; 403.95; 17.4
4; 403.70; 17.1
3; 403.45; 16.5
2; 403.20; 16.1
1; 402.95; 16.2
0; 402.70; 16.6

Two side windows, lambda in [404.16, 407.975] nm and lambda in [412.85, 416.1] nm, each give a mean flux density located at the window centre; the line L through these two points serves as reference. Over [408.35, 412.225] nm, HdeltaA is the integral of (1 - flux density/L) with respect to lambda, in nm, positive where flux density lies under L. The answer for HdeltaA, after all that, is 0.04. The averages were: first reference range 16.1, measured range 16.7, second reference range 17.6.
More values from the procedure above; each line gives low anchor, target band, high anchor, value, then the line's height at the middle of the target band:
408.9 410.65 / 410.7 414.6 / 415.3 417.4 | -0.267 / 16.3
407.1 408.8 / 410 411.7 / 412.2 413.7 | 0.064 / 16.9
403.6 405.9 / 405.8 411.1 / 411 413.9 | 0.260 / 17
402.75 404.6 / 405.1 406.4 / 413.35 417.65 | 0.056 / 16.7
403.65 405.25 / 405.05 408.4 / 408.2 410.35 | 0.068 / 16.4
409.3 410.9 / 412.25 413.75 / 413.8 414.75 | -0.057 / 16.8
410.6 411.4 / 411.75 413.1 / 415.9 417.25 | -0.010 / 17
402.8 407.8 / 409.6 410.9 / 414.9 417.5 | 0.132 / 16.7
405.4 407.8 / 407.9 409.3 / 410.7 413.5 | -0.057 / 16.5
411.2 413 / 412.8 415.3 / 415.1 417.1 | -0.041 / 17.4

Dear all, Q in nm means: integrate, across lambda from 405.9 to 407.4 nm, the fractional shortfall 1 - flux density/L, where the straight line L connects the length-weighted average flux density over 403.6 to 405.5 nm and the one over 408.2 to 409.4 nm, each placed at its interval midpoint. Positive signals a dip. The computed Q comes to 0.086 nm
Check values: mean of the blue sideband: 16.5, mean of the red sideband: 17.4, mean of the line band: 16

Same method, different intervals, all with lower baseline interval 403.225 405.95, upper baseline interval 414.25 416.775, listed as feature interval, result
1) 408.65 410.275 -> 0.070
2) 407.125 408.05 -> 0.040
